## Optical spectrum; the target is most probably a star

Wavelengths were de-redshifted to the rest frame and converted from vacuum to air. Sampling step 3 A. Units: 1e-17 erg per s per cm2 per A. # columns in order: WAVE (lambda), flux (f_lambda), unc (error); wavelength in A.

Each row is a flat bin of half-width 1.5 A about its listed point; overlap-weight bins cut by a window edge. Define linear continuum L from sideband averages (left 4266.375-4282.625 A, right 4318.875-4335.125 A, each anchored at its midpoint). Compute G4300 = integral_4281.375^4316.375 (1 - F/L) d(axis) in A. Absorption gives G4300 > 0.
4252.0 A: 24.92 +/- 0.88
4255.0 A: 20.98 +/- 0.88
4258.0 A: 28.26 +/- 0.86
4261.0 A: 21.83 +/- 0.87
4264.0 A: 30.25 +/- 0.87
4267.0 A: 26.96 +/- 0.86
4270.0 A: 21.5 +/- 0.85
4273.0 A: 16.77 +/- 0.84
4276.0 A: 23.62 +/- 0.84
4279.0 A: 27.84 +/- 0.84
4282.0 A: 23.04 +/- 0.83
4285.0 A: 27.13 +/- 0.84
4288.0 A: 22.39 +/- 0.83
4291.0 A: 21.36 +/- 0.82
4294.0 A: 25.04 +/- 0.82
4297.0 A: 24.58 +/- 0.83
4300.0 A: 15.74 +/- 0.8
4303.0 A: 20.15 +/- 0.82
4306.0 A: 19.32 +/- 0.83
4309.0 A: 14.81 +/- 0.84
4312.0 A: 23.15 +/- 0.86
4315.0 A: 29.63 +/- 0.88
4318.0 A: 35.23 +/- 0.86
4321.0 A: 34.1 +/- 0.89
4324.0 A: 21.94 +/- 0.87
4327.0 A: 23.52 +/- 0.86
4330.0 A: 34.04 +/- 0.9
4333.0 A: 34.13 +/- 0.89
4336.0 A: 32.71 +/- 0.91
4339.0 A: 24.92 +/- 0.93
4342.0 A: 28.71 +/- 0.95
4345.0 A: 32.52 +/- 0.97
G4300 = 5.3 A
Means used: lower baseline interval 23.1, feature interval 22.1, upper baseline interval 29.9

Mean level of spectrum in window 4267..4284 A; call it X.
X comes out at 23.1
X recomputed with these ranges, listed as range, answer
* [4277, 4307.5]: 22.7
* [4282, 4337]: 25.4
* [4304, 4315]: 20.6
